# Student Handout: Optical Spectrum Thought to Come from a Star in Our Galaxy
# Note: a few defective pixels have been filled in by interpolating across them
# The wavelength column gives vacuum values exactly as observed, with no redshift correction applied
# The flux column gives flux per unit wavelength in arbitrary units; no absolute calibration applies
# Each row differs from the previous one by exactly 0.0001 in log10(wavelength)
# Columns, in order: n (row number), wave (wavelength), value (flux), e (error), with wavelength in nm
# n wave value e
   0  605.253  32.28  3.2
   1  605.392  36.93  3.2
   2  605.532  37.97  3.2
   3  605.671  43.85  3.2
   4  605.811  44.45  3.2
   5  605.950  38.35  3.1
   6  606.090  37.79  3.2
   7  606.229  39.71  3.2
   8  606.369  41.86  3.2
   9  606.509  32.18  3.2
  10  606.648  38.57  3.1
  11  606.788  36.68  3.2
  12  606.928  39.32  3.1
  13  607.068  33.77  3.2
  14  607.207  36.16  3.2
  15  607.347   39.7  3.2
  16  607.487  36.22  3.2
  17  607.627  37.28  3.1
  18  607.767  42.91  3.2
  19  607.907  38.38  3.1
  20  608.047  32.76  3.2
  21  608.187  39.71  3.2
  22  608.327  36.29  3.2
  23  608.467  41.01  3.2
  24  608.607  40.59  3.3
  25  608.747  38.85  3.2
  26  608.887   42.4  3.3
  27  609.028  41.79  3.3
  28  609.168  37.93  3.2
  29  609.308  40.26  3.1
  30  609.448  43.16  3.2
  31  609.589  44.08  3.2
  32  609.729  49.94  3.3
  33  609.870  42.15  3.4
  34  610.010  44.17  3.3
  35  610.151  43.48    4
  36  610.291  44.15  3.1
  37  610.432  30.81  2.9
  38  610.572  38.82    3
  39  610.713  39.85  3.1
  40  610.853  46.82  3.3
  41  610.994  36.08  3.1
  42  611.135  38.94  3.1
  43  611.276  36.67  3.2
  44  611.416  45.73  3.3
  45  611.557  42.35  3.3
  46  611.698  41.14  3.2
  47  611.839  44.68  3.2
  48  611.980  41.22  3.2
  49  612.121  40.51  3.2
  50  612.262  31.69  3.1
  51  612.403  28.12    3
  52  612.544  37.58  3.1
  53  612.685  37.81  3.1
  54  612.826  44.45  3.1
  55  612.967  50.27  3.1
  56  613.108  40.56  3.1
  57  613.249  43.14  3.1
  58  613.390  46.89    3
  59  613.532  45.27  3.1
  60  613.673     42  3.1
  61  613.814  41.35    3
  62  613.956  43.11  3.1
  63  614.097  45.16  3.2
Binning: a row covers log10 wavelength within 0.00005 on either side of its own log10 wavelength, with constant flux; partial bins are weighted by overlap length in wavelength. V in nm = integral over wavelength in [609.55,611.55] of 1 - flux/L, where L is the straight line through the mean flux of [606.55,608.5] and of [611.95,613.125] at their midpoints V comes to -0.16 nm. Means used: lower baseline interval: 37.6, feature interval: 41.5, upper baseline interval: 39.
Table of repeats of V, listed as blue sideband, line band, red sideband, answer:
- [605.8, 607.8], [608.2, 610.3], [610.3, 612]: -0.13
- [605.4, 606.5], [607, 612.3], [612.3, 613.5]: 0.05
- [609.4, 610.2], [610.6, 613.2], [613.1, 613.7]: 0.23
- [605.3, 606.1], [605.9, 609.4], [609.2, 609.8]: 0.29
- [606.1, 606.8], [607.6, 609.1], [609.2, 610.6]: 0.03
